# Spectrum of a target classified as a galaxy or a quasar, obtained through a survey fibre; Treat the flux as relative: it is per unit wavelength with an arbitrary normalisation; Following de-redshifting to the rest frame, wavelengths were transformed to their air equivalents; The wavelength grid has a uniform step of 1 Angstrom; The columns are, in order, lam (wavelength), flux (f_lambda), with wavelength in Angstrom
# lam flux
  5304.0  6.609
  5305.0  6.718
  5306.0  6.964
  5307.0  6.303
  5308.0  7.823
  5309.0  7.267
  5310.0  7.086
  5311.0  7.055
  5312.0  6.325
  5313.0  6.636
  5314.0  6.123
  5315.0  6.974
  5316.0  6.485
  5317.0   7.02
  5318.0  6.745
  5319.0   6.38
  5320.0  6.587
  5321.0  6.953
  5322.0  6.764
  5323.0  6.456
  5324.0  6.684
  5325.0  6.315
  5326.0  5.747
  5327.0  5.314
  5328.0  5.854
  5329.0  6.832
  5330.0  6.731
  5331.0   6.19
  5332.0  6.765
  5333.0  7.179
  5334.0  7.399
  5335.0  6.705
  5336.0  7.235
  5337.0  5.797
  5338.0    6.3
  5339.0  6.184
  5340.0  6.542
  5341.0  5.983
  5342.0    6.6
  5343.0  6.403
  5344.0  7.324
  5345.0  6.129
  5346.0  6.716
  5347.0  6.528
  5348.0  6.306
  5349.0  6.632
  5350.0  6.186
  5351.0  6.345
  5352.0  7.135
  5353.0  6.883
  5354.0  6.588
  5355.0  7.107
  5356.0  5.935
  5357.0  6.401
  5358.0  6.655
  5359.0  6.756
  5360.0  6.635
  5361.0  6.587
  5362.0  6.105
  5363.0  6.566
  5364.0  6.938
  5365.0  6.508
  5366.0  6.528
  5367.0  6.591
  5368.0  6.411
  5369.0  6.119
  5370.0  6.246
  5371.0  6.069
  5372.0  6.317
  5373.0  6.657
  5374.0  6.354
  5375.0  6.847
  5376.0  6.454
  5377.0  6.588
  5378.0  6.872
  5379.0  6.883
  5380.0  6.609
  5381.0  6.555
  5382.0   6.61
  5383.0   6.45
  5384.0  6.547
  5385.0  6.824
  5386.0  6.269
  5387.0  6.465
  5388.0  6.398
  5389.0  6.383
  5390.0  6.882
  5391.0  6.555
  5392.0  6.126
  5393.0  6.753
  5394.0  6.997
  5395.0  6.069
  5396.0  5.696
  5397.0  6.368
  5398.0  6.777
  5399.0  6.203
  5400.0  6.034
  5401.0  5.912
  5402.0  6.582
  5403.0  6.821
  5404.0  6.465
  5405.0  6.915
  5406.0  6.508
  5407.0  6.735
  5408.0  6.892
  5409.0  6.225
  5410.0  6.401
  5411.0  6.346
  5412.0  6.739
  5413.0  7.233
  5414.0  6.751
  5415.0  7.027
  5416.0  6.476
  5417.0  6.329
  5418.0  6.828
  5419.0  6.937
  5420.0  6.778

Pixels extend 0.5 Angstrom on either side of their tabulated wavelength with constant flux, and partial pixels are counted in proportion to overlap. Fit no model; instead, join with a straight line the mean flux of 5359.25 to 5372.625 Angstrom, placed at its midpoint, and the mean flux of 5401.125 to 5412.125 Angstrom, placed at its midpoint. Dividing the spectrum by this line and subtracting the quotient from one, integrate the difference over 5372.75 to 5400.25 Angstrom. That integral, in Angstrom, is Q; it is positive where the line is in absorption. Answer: -0.01 Angstrom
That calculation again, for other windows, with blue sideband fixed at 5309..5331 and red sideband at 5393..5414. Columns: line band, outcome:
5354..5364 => 0.0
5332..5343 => -0.1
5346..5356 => -0.1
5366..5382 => 0.0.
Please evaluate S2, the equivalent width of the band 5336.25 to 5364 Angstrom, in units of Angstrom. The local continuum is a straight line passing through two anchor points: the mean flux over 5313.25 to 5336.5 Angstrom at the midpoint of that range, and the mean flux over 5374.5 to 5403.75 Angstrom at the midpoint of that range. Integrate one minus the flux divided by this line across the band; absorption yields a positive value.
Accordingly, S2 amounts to 0.2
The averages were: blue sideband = 6.58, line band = 6.51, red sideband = 6.5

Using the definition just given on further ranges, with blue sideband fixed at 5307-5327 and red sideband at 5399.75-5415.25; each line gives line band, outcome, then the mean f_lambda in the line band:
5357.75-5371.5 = 0.3 Angstrom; 6.48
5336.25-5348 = 0.4 Angstrom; 6.42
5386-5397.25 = 0.3 Angstrom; 6.42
